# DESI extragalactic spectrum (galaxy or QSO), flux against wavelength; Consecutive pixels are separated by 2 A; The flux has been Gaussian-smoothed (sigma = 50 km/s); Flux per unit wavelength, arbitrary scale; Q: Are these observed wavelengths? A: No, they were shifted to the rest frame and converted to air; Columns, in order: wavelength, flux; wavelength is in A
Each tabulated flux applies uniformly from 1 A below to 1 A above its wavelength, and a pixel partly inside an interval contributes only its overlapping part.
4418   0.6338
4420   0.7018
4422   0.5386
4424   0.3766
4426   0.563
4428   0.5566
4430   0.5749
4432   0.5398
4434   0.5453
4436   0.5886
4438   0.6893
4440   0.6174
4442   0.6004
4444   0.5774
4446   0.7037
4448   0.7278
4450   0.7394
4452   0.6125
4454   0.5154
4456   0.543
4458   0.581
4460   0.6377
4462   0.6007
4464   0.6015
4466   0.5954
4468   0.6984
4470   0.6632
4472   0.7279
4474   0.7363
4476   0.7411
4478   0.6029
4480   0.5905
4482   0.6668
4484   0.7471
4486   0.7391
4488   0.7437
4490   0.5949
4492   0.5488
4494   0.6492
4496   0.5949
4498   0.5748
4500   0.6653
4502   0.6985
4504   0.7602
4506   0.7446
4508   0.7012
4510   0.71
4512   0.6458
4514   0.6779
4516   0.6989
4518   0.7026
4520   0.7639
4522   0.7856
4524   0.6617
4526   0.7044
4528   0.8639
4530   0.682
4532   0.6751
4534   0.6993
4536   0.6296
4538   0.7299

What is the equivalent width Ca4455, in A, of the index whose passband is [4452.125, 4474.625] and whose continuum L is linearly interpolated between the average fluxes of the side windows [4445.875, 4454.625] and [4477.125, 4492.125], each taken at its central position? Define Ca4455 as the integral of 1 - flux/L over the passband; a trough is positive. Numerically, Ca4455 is 1.24 A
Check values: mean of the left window 0.662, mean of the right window 0.661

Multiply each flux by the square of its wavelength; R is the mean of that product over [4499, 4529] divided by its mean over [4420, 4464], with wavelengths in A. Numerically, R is 1.2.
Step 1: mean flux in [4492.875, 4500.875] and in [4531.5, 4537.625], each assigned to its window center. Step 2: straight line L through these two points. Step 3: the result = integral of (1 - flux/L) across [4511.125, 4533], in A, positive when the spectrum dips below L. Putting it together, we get -2.0 A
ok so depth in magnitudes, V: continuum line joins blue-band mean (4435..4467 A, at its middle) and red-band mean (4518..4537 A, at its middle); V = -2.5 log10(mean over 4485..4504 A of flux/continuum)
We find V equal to 0.04 mag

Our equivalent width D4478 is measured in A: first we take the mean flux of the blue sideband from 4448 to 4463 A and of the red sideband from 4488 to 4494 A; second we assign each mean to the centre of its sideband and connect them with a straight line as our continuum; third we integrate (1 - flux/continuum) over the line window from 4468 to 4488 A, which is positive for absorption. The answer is -2.63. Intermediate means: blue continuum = 0.612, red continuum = 0.613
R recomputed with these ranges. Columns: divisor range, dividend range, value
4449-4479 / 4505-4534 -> 1.15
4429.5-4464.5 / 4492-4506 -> 1.10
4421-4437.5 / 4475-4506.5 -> 1.27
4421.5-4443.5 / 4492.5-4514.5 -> 1.23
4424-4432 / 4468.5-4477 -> 1.36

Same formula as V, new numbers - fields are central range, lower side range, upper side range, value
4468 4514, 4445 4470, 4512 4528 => 0.00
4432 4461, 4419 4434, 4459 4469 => -0.05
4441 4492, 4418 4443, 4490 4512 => -0.05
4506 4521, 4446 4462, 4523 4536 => -0.02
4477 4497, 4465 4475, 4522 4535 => 0.08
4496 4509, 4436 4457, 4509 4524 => 0.02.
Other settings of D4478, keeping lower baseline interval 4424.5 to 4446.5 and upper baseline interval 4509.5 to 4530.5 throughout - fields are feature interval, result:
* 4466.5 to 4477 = -1.0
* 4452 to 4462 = 0.7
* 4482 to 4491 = -0.5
